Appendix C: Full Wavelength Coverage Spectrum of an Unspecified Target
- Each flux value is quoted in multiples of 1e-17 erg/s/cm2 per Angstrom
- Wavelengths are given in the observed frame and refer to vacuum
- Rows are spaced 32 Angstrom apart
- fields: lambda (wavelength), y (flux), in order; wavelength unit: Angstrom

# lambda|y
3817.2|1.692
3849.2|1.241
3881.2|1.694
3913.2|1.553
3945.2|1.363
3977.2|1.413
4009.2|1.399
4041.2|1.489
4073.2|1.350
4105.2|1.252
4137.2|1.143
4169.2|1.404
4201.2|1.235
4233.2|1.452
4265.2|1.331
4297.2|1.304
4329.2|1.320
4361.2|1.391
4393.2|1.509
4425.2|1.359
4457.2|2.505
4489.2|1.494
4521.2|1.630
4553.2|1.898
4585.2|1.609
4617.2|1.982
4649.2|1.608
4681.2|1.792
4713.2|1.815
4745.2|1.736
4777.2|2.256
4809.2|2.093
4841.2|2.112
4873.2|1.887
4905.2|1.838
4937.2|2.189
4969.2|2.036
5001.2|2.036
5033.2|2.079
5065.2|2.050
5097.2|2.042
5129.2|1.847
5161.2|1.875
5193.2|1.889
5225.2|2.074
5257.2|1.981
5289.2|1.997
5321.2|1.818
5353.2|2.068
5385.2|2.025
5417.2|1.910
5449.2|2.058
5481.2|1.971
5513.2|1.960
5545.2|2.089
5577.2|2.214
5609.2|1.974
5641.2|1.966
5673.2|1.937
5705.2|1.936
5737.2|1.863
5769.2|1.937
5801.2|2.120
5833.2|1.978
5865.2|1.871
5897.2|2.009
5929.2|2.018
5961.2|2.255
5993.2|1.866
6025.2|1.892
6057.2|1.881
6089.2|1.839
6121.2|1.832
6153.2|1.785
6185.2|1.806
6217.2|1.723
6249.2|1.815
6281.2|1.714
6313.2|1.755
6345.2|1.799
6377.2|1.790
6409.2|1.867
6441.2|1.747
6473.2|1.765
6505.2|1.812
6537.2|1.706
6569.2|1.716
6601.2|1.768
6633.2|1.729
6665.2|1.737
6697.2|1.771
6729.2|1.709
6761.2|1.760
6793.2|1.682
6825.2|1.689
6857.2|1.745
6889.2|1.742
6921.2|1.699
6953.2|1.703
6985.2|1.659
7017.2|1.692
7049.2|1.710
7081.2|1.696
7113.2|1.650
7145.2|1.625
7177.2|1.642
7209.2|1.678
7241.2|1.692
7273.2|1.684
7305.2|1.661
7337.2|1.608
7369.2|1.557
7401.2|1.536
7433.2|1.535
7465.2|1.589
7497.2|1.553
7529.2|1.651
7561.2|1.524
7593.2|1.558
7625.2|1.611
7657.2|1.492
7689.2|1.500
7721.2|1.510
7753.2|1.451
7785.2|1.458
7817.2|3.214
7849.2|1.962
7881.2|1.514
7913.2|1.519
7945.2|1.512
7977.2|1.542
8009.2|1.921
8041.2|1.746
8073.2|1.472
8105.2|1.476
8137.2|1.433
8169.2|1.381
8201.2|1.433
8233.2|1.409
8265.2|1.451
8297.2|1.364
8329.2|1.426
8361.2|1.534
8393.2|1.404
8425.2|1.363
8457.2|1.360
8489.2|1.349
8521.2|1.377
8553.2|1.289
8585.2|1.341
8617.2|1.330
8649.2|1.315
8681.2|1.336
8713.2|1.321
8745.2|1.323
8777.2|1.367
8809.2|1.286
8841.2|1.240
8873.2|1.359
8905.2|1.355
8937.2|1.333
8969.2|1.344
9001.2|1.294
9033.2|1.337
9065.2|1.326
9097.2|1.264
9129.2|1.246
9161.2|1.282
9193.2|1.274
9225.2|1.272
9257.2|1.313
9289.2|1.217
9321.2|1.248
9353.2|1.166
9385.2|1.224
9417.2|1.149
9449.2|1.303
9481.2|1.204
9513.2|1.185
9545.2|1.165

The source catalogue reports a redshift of 0.19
